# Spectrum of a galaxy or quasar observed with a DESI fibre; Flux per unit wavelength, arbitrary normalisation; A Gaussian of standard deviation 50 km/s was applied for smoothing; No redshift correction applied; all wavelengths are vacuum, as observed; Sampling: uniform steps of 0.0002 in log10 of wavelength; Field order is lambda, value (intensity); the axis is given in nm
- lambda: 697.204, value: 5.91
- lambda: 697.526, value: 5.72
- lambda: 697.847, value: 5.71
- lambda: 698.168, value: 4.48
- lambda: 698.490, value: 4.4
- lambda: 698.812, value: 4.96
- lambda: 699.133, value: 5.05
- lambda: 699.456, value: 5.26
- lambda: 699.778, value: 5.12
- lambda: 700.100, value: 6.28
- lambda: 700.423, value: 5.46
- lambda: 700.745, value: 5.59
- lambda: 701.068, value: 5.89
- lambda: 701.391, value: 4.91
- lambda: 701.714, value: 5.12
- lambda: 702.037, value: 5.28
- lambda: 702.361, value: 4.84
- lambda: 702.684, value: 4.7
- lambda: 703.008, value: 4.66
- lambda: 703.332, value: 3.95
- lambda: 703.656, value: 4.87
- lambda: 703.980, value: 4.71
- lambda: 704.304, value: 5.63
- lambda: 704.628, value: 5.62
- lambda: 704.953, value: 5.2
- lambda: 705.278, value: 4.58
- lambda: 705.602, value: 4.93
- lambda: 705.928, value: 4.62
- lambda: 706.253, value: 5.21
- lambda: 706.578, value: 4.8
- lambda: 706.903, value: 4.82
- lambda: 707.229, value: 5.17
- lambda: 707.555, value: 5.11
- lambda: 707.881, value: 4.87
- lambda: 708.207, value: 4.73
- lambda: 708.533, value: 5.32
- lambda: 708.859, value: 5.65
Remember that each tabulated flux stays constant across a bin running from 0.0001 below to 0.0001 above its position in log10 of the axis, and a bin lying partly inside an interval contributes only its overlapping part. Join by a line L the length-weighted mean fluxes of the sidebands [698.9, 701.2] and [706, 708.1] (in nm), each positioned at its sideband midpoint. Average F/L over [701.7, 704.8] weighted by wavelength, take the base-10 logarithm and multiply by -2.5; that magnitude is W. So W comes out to 0.070 mag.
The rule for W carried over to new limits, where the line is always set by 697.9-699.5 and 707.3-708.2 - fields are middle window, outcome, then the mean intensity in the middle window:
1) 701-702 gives -0.08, 5.25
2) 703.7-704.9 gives -0.07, 5.27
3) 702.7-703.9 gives 0.09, 4.53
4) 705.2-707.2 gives 0.02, 4.86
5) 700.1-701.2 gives -0.17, 5.73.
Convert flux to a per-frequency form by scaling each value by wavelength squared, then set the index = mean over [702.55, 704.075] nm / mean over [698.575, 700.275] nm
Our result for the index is 0.9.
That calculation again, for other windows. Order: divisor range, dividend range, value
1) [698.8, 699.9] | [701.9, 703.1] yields 0.96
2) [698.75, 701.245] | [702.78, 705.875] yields 0.91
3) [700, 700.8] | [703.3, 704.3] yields 0.83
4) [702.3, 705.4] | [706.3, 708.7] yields 1.03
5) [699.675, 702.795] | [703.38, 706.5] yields 0.95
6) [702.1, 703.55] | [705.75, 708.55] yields 1.09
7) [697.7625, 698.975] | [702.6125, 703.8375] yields 0.95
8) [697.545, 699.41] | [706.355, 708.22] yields 1.01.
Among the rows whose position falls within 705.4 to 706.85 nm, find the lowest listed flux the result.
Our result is 4.62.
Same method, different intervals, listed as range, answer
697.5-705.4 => 3.95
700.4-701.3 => 5.46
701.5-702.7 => 4.7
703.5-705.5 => 4.58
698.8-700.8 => 4.96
